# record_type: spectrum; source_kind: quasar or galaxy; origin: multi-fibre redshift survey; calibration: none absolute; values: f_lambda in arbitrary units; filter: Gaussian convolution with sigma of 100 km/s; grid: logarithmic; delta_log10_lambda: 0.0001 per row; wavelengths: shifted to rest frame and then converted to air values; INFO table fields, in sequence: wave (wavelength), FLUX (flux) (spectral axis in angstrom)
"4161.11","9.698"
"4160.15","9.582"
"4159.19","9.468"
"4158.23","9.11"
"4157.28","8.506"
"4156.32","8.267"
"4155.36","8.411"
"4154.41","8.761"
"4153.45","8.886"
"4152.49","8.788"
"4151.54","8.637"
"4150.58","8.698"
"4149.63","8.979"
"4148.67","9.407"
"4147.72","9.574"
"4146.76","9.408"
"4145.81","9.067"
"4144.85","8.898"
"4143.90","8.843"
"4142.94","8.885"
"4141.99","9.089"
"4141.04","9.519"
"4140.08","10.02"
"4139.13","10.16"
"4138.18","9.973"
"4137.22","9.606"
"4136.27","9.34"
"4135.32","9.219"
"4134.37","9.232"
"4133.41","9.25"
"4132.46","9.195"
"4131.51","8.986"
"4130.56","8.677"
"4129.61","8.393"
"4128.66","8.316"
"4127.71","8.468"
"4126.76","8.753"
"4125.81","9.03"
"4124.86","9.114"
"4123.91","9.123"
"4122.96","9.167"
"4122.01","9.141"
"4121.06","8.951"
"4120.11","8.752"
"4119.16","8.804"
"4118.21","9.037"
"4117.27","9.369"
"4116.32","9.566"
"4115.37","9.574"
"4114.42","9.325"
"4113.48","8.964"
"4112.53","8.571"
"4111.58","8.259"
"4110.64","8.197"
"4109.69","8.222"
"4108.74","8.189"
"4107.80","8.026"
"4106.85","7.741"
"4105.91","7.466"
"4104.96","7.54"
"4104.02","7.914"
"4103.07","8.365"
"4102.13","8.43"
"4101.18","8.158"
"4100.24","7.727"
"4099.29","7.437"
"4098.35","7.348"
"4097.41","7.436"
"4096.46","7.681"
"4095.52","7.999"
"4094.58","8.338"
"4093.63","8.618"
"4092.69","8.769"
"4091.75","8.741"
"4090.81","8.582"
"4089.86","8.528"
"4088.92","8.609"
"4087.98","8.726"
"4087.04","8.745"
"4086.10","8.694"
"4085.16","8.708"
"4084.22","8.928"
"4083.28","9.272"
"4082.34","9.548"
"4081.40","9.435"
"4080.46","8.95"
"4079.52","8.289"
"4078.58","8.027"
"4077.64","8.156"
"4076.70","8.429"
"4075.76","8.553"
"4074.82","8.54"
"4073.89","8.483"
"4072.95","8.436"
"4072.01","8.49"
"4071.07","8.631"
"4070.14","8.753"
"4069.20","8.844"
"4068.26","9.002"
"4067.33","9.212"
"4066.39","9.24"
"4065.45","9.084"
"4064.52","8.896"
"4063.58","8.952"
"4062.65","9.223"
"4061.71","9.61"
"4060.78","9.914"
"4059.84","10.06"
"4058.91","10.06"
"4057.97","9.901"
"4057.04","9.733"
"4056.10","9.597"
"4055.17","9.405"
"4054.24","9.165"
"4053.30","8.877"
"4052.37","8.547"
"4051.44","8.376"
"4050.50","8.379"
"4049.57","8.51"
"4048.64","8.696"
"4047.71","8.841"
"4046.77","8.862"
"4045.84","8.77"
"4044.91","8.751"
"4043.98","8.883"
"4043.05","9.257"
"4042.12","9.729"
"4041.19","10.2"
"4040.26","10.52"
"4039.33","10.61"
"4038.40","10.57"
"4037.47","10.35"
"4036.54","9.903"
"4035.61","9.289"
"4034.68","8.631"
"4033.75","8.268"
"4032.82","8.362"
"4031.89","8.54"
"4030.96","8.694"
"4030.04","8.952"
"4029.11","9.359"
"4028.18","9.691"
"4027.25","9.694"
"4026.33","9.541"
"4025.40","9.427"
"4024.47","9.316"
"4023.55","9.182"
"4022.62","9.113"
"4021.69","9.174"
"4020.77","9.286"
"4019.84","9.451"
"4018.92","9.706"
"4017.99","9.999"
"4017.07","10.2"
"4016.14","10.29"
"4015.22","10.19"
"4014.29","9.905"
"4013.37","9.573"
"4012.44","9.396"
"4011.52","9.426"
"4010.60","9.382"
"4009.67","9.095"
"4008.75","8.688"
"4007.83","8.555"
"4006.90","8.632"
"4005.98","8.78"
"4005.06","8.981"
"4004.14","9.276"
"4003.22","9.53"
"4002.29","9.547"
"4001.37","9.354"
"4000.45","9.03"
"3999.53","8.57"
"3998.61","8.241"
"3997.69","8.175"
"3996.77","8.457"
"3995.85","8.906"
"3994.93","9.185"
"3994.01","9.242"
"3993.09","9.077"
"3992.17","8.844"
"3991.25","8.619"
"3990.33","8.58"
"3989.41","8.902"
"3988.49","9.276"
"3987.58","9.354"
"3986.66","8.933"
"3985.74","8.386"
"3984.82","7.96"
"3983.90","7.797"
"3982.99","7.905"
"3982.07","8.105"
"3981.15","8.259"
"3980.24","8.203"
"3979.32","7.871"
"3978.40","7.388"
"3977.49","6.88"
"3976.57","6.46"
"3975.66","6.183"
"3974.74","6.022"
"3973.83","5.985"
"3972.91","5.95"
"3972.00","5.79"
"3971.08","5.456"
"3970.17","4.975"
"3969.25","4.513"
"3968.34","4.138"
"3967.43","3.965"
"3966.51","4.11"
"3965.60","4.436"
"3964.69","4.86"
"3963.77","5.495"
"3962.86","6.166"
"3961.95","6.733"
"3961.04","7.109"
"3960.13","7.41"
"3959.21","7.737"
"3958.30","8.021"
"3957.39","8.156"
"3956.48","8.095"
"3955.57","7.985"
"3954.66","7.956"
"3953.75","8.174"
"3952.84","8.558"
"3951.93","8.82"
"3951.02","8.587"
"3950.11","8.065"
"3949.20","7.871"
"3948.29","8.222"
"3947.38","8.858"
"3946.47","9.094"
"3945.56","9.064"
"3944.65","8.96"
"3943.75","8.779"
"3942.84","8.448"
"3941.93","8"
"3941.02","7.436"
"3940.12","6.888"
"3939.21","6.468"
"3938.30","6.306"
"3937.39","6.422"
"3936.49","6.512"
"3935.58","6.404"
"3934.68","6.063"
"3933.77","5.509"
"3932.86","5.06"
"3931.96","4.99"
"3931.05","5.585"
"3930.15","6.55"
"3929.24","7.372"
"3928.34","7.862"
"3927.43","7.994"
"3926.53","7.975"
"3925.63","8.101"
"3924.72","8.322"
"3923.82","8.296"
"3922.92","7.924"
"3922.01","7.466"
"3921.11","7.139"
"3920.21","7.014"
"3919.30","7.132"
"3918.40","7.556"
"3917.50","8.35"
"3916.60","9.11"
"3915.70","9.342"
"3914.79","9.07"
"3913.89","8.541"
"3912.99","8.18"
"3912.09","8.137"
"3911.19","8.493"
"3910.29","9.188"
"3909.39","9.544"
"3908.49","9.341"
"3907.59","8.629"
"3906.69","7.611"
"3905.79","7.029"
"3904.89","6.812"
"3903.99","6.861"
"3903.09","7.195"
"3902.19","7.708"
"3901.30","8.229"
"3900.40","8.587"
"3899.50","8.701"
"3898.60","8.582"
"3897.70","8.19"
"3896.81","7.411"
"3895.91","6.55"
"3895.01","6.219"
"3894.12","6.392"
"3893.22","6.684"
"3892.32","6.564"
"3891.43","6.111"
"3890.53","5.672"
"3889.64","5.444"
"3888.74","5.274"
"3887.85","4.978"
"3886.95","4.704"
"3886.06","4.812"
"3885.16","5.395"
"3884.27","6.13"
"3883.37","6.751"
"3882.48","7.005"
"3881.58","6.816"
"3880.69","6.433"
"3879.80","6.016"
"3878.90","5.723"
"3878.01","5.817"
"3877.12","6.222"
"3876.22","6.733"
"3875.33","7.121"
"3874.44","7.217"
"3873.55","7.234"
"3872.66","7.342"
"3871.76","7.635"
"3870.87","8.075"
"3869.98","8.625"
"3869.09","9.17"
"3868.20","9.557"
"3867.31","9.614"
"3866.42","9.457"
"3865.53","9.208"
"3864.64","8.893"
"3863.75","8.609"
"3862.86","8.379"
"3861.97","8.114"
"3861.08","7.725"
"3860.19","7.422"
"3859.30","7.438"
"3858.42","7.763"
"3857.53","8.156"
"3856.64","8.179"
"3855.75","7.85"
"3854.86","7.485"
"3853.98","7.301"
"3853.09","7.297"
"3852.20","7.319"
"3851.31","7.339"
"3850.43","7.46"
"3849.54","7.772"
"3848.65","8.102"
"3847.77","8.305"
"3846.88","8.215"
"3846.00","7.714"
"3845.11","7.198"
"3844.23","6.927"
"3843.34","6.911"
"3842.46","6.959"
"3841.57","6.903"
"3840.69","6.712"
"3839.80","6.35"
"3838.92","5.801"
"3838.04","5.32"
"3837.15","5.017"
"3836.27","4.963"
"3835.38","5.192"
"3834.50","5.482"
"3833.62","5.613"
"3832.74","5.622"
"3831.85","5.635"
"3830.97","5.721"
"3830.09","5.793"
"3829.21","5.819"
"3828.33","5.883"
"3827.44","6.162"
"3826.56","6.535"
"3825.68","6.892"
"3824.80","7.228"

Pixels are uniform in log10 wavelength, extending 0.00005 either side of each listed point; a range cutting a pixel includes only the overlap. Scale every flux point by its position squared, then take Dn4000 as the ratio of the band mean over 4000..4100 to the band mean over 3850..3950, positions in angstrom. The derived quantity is 1.31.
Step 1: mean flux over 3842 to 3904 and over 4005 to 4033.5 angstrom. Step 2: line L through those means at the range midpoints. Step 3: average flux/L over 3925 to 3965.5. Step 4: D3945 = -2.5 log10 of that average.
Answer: 0.13 mag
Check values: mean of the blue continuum 7.3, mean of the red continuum 9.31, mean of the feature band 7.36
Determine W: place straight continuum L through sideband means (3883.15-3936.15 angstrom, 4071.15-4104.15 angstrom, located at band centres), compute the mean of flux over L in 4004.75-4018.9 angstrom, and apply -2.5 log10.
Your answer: -0.19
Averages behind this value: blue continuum 7.24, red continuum 8.44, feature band 9.42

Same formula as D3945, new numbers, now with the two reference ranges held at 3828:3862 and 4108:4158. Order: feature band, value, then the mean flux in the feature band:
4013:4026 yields -0.18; 9.63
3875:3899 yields 0.14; 6.28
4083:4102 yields 0.04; 8.34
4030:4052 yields -0.11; 9.17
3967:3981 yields 0.28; 6.04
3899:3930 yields -0.10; 8.07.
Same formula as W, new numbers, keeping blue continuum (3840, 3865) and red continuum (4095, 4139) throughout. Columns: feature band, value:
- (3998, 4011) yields -0.10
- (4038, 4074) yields -0.10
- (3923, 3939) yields 0.17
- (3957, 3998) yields 0.13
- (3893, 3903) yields 0.03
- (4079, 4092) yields -0.04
